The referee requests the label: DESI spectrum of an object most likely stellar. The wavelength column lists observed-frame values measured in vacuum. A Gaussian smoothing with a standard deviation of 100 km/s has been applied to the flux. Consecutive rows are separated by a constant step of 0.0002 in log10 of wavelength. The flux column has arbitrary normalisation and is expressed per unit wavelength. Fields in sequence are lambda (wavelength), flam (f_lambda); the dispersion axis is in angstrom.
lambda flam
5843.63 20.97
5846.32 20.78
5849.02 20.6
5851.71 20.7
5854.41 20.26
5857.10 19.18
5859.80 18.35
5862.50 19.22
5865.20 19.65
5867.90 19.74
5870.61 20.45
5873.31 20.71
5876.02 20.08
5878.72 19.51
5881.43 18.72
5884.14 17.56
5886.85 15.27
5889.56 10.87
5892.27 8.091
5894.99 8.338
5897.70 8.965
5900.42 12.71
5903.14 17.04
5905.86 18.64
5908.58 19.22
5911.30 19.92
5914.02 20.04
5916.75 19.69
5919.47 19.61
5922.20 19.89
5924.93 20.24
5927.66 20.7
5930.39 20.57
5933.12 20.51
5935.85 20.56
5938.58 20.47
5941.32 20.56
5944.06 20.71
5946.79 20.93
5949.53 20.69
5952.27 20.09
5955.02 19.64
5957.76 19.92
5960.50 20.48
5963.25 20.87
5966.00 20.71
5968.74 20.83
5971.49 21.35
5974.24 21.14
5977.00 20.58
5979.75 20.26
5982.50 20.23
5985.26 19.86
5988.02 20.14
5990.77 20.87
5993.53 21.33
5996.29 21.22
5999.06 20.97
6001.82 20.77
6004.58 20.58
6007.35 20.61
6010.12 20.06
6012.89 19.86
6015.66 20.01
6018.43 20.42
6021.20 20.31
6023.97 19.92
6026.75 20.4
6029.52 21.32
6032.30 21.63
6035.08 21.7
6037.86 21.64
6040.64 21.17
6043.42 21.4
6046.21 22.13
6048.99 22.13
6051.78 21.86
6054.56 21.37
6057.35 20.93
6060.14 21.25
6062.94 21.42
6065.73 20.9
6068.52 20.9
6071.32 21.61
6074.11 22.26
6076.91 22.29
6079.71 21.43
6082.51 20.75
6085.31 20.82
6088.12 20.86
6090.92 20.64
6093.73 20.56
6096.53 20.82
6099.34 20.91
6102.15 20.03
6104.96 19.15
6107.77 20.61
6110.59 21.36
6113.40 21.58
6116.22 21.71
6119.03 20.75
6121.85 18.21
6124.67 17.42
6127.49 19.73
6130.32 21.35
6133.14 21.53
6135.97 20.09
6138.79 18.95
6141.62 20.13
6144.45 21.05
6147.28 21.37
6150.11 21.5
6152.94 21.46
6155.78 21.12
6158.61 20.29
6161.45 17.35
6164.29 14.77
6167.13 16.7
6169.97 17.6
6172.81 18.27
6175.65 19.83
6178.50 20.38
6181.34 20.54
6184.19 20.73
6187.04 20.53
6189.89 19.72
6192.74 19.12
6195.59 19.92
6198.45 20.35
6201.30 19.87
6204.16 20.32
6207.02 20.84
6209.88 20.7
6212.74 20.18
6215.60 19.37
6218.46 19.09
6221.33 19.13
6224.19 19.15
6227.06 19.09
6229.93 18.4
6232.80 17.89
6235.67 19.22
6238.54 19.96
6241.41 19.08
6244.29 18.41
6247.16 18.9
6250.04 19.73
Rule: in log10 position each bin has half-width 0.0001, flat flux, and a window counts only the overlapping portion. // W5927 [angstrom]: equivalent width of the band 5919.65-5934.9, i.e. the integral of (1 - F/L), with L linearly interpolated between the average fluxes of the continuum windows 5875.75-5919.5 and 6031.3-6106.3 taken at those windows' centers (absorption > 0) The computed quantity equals -3.15 angstrom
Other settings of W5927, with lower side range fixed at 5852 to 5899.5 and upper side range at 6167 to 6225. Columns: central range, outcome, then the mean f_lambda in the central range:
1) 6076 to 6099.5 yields -2.8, 21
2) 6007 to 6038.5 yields -4.3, 20.6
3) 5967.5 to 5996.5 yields -4.8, 20.7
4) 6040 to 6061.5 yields -3.7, 21.5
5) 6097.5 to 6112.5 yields -1.3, 20.5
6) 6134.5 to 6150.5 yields -1.0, 20.5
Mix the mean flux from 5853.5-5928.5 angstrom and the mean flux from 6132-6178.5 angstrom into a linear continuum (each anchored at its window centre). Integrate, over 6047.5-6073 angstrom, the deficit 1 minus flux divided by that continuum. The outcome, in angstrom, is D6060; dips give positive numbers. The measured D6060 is -3.5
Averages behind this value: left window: 17.6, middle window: 21.4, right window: 19.5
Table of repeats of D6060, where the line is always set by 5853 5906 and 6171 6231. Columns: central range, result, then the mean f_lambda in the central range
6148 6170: 0.40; 19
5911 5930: -3.38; 20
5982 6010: -4.54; 20.6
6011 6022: -1.33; 20.1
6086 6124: -3.36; 20.5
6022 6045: -3.81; 21.1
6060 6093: -4.79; 21.2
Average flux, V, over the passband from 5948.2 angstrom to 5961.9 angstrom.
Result 20.2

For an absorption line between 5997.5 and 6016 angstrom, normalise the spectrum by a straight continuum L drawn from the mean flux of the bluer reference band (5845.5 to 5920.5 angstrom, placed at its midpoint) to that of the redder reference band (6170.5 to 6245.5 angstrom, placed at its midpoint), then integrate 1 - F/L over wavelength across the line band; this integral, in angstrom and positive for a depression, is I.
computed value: -2.1 angstrom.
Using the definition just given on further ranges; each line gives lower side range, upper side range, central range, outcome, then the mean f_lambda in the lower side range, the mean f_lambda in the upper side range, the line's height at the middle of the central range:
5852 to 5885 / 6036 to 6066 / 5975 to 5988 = 0.3 angstrom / 19.5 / 21.5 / 20.7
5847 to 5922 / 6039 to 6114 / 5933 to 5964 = -2.8 angstrom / 17.6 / 21.1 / 18.8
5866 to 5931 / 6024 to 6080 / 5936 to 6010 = -4.9 angstrom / 17.3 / 21.5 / 19.3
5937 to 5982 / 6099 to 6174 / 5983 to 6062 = -2.4 angstrom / 20.6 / 19.8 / 20.3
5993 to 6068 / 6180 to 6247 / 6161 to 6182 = 1.9 angstrom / 21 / 19.6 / 19.9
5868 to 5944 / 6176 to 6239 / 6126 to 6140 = -0.8 angstrom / 17.8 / 19.7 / 19.3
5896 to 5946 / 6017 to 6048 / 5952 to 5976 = -1.0 angstrom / 18.8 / 21.1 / 19.7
